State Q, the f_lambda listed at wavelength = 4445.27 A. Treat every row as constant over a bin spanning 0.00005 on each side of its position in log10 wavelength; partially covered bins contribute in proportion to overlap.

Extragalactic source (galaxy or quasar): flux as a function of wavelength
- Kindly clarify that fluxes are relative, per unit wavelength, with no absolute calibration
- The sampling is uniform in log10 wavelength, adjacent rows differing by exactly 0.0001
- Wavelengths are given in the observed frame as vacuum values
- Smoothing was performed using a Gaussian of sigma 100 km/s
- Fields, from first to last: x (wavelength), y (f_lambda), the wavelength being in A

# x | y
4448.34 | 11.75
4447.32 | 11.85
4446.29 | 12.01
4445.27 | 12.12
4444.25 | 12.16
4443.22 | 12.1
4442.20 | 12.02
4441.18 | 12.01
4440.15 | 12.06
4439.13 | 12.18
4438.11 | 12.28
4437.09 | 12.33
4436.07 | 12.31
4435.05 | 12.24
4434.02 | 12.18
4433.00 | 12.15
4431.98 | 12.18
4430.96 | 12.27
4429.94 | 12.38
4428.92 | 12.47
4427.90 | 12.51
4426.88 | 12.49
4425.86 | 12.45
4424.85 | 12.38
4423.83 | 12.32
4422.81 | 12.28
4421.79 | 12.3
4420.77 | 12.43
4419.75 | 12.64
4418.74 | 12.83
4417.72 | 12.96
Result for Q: 12.12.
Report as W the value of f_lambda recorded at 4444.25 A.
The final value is 12.16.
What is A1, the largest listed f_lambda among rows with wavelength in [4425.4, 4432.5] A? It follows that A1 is 12.51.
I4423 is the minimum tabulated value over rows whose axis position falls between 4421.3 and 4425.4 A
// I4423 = 12.28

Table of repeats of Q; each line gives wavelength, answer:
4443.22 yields 12.1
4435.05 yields 12.24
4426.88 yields 12.49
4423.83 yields 12.32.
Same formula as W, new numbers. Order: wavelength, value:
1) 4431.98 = 12.18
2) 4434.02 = 12.18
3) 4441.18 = 12.01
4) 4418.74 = 12.83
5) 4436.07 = 12.31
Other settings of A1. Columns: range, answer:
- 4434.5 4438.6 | 12.33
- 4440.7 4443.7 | 12.1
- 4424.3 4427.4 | 12.49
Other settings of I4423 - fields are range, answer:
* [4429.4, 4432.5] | 12.18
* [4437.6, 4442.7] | 12.01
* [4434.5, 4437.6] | 12.24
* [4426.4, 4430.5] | 12.38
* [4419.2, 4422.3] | 12.3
